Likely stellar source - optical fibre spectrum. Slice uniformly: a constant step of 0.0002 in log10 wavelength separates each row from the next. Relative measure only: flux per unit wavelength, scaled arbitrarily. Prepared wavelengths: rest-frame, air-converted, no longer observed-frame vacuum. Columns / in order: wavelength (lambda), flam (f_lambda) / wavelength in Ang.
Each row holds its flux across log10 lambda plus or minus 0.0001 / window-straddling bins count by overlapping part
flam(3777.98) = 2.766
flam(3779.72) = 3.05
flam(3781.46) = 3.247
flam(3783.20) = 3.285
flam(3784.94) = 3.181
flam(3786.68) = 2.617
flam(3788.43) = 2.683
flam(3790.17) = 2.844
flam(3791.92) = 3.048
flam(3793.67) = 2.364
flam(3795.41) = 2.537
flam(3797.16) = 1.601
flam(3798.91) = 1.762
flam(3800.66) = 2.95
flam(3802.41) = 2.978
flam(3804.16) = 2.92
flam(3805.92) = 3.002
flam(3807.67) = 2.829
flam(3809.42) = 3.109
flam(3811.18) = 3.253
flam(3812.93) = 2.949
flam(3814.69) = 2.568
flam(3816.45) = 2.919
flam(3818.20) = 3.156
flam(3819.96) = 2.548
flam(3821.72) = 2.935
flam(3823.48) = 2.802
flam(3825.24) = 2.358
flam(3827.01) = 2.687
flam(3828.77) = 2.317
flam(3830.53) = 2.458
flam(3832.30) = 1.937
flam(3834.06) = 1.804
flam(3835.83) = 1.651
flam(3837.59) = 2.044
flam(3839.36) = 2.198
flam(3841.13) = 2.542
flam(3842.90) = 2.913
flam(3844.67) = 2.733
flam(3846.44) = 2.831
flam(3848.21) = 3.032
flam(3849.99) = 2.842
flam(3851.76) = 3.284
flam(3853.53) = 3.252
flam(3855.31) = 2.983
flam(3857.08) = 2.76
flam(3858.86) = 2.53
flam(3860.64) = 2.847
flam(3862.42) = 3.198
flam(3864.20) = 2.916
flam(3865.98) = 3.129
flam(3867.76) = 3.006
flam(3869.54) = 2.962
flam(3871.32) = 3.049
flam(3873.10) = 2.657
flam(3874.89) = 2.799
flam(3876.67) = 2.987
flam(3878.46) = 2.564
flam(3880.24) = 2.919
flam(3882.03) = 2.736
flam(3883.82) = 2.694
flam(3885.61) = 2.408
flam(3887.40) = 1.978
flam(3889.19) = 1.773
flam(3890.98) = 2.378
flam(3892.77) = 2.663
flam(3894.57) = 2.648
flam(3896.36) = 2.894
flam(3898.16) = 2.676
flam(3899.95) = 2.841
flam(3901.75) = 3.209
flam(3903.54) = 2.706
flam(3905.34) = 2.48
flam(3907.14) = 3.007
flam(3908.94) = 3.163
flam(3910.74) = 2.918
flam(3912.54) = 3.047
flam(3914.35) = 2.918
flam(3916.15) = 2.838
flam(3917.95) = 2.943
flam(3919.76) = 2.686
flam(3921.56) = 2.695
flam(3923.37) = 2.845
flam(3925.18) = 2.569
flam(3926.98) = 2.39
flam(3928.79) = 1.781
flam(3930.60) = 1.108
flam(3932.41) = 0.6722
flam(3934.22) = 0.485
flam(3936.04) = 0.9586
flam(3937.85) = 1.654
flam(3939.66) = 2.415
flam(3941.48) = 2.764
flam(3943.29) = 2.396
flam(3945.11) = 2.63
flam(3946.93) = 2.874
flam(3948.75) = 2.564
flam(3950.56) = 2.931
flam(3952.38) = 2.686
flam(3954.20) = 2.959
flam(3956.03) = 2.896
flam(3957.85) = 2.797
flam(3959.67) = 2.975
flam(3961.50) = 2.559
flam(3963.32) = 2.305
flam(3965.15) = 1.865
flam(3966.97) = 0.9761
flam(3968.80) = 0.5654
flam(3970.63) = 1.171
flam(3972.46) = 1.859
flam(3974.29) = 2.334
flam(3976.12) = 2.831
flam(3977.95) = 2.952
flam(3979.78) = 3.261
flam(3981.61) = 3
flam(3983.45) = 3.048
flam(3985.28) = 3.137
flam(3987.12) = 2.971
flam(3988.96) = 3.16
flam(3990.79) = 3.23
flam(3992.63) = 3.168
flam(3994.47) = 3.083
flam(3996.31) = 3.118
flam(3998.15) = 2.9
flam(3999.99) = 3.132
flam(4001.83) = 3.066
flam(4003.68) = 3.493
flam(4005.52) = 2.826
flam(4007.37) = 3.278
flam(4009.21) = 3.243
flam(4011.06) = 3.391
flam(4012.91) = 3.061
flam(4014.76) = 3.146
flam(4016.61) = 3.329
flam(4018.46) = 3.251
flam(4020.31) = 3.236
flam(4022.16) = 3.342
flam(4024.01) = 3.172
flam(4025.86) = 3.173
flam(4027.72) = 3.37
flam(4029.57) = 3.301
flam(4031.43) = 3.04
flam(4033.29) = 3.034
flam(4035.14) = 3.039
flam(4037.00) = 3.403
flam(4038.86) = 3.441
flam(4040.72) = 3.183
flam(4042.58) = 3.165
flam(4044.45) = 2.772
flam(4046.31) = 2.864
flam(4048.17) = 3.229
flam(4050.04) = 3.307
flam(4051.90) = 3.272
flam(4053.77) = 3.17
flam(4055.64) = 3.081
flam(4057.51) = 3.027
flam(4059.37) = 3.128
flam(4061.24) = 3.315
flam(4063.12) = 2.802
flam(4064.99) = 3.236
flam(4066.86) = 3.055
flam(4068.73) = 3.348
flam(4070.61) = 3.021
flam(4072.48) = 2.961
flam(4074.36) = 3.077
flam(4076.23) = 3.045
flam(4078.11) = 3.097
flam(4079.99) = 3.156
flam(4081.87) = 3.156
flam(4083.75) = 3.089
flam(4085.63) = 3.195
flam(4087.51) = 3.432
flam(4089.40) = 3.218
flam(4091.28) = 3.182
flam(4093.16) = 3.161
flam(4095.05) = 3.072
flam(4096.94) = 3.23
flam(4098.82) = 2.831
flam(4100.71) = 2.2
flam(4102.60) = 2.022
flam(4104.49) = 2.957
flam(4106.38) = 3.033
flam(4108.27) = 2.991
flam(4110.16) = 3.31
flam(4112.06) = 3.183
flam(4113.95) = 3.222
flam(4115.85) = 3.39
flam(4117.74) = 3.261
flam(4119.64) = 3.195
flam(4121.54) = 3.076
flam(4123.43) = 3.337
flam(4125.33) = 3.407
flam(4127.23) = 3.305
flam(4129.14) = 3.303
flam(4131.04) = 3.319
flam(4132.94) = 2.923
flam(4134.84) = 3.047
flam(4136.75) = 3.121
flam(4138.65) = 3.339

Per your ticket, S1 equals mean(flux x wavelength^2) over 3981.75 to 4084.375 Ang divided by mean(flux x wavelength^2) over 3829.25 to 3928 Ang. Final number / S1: 1.3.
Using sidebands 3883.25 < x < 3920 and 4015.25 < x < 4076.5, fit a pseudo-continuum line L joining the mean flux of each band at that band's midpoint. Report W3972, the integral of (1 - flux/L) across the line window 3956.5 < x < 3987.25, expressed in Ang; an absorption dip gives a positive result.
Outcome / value 5.76 Ang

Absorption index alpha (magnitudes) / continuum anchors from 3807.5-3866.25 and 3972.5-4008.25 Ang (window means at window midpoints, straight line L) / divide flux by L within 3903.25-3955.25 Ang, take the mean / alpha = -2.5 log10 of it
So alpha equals 0.198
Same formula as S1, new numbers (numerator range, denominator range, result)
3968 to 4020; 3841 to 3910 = 1.10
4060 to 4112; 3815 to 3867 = 1.29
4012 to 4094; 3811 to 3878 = 1.29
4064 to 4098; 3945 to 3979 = 1.42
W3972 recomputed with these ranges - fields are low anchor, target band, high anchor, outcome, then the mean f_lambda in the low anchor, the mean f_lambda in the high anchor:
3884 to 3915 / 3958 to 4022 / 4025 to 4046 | 4.5 Ang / 2.69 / 3.16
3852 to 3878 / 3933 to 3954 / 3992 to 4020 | 5.8 Ang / 2.94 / 3.17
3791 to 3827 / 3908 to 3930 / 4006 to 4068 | 1.7 Ang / 2.73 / 3.18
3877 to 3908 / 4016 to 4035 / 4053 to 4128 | -1.8 Ang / 2.63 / 3.1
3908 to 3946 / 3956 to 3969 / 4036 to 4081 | 1.8 Ang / 2.28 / 3.13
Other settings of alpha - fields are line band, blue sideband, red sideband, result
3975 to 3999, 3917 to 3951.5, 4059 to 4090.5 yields -0.20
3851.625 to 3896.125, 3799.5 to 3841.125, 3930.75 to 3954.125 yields -0.16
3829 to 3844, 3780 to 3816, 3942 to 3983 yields 0.22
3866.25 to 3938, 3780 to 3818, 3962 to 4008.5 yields 0.09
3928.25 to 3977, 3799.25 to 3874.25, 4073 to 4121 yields 0.36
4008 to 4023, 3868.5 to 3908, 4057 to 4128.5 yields -0.11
